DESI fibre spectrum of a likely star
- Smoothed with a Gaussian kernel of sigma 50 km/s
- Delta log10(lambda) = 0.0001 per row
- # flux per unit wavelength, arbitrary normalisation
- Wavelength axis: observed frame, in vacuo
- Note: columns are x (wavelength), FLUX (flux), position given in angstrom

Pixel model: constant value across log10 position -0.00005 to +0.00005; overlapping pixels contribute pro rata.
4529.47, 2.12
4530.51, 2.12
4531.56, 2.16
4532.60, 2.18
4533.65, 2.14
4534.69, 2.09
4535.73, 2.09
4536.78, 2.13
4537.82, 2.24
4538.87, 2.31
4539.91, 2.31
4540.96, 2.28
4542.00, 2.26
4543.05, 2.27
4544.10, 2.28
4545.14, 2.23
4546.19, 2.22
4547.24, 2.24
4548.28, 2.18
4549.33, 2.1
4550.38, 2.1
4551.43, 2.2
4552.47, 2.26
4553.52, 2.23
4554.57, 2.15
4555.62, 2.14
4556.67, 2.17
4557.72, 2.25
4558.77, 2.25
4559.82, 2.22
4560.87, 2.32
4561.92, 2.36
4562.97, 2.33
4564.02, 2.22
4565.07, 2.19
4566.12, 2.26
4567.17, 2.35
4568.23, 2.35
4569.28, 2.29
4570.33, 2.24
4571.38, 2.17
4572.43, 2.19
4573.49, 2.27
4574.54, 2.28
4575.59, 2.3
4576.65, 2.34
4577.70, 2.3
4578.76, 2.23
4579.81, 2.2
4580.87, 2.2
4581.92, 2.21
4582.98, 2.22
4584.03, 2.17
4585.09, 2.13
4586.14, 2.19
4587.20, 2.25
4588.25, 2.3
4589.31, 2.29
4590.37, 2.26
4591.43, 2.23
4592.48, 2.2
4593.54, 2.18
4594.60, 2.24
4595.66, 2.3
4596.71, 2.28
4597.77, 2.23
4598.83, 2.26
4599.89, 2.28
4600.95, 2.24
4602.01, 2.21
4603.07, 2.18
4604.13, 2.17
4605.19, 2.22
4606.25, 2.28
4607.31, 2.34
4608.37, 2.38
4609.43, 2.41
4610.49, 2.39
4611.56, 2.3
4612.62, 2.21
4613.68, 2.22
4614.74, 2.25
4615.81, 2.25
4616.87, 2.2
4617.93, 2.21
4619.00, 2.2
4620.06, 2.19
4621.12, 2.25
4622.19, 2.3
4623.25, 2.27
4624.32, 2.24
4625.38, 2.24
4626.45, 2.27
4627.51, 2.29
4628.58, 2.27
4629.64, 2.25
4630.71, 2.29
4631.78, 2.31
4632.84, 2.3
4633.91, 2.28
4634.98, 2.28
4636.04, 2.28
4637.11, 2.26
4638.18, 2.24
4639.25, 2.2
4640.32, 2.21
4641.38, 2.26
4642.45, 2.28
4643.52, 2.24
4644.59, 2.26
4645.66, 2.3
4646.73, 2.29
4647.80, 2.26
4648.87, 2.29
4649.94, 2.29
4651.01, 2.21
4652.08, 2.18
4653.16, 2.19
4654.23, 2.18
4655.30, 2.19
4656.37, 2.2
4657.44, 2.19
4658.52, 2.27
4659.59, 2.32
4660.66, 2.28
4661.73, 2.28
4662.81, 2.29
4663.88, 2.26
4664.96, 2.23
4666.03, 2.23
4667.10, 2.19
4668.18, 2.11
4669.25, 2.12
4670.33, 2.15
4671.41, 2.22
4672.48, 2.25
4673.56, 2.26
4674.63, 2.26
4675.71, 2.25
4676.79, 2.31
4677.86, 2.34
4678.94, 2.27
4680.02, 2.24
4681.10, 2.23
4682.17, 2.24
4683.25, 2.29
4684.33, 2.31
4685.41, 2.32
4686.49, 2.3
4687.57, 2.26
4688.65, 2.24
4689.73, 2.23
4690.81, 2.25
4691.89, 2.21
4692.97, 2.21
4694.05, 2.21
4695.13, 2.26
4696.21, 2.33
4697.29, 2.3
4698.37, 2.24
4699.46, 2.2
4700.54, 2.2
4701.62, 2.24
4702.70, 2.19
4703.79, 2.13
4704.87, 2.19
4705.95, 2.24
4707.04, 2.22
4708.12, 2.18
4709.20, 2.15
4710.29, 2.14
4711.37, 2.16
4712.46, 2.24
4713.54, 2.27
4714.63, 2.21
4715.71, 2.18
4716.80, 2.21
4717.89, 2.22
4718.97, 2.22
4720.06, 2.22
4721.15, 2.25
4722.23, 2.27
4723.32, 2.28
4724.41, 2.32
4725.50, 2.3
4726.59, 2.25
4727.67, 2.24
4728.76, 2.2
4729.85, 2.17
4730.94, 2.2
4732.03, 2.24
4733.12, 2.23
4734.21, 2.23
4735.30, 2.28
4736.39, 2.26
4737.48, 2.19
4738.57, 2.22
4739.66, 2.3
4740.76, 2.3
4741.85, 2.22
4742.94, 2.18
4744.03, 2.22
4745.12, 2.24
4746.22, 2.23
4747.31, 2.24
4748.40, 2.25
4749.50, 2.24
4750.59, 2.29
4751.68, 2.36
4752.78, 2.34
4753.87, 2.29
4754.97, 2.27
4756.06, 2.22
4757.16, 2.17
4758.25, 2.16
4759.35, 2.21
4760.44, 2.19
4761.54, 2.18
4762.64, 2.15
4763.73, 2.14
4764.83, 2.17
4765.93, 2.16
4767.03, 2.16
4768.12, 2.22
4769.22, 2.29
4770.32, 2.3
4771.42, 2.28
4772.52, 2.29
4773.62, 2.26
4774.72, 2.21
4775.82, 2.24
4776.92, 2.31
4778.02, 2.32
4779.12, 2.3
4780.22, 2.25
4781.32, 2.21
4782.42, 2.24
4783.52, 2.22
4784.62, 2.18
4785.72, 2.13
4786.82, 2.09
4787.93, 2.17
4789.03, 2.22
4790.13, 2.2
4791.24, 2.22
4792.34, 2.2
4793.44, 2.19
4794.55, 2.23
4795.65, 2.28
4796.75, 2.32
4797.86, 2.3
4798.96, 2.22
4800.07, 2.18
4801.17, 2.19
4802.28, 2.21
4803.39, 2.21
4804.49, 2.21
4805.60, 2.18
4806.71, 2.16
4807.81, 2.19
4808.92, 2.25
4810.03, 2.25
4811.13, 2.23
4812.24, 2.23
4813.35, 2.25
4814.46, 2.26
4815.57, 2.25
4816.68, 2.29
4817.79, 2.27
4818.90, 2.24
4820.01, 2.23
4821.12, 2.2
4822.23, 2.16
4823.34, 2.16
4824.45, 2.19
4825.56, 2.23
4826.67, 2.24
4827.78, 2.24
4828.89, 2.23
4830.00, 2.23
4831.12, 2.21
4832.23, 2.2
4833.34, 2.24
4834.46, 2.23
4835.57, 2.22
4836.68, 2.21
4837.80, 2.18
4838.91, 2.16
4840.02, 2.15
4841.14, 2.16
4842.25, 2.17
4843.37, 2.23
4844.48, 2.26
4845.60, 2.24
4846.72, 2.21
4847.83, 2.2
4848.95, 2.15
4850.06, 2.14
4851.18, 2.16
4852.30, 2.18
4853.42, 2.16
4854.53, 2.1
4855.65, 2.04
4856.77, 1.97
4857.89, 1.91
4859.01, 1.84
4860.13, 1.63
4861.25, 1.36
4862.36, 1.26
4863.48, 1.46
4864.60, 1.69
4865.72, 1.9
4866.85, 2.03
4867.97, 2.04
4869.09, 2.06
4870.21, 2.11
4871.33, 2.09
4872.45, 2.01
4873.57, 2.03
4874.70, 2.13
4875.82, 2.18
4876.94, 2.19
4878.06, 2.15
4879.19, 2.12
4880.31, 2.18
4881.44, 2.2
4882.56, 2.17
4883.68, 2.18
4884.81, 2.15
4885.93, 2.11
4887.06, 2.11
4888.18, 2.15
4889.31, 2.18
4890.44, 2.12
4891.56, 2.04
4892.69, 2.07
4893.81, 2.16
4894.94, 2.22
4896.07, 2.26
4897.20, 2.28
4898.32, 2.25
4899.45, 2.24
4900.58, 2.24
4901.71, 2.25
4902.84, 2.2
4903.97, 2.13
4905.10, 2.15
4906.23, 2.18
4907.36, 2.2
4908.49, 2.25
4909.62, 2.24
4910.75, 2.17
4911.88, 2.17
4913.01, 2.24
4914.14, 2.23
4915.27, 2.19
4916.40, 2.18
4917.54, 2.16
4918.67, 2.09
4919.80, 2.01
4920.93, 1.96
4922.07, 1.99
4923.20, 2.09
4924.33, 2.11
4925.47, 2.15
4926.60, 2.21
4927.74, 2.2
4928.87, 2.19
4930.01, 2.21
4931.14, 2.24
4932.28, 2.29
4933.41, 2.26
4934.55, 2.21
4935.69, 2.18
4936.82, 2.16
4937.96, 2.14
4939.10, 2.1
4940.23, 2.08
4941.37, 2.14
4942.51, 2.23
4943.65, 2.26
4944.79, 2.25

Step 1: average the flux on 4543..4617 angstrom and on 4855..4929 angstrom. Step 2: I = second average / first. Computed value 0.9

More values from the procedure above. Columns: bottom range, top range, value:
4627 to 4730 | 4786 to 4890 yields 0.95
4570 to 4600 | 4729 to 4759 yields 1.00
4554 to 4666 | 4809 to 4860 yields 0.97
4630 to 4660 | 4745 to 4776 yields 0.99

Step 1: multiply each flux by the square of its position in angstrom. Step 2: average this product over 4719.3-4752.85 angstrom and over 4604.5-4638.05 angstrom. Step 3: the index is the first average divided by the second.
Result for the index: 1.04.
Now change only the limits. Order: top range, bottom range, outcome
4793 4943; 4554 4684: 1.06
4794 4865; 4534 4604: 1.07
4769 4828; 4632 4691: 1.05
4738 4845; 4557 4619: 1.08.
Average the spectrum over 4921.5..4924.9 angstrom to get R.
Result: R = 2.06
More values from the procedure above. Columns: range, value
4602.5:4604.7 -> 2.18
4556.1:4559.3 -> 2.22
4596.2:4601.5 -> 2.26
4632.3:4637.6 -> 2.28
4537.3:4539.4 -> 2.28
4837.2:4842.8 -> 2.16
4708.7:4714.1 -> 2.19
